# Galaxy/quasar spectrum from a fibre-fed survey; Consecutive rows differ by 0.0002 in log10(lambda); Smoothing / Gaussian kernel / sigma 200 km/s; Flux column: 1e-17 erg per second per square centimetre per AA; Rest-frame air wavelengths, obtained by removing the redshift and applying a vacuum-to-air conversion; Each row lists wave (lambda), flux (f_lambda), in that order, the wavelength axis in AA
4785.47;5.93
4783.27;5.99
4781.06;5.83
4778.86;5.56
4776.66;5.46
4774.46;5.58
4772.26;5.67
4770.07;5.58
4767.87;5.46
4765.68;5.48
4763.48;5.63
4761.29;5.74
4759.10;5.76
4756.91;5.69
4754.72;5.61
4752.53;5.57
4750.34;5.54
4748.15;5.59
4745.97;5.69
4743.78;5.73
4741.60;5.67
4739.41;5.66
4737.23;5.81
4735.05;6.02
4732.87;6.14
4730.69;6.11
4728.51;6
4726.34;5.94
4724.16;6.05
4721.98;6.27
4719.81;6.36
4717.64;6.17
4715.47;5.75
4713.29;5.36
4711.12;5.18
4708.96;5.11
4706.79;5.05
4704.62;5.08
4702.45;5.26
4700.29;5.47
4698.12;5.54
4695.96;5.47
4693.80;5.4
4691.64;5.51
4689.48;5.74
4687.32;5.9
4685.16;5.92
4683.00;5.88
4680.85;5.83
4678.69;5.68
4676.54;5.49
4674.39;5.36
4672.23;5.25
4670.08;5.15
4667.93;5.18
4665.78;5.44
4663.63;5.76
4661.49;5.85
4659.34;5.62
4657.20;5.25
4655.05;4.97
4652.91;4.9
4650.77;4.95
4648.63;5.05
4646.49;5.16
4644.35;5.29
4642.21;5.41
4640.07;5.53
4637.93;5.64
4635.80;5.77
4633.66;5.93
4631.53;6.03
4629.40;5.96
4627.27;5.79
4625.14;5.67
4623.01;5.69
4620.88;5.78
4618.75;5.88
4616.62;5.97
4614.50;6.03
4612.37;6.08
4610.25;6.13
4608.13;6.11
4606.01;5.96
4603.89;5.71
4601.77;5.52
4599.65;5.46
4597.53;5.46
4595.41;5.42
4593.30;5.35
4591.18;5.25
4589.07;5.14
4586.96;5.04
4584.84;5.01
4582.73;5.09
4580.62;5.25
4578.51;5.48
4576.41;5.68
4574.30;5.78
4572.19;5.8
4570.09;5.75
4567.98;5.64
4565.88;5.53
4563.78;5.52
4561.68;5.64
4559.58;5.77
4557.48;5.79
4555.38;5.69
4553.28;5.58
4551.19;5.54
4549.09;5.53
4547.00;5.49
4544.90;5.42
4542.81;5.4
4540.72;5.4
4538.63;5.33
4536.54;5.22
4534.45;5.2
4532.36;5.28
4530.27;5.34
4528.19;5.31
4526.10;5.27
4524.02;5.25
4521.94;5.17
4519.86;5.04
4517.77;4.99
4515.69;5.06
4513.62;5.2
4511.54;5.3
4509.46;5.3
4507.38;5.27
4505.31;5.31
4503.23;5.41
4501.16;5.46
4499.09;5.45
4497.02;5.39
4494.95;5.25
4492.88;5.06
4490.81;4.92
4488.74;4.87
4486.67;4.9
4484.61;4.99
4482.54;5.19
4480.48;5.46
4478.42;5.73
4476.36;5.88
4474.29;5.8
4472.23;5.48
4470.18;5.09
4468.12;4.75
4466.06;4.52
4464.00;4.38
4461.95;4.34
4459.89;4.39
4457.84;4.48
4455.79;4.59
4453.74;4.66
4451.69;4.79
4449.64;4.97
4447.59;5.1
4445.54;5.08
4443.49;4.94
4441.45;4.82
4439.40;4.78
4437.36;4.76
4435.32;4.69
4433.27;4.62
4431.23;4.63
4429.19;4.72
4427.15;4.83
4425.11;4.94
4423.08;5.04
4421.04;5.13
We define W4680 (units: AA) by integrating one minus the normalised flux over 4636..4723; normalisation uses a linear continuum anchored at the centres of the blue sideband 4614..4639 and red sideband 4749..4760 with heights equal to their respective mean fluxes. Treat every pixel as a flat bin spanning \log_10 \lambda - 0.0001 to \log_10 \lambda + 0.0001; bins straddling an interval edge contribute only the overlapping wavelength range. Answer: 4.08 AA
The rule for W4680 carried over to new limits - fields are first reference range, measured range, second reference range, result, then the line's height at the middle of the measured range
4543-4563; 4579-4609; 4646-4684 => 0.6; 5.52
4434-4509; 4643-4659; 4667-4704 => 1.0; 5.45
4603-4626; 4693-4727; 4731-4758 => 1.1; 5.78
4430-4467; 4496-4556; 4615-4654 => -3.1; 5.07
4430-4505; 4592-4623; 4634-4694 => -2.5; 5.33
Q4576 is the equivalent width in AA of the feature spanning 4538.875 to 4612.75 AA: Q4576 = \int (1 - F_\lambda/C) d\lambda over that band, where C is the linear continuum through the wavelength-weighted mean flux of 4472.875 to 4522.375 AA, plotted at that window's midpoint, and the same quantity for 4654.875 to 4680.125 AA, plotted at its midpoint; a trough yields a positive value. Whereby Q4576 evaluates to -2.8 AA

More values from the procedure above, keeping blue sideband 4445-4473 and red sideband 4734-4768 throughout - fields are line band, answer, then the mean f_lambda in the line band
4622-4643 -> -1.8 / 5.75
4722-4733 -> -0.9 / 6.06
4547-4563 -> -1.9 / 5.64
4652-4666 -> -0.1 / 5.4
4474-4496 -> -2.0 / 5.26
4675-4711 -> -0.1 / 5.51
